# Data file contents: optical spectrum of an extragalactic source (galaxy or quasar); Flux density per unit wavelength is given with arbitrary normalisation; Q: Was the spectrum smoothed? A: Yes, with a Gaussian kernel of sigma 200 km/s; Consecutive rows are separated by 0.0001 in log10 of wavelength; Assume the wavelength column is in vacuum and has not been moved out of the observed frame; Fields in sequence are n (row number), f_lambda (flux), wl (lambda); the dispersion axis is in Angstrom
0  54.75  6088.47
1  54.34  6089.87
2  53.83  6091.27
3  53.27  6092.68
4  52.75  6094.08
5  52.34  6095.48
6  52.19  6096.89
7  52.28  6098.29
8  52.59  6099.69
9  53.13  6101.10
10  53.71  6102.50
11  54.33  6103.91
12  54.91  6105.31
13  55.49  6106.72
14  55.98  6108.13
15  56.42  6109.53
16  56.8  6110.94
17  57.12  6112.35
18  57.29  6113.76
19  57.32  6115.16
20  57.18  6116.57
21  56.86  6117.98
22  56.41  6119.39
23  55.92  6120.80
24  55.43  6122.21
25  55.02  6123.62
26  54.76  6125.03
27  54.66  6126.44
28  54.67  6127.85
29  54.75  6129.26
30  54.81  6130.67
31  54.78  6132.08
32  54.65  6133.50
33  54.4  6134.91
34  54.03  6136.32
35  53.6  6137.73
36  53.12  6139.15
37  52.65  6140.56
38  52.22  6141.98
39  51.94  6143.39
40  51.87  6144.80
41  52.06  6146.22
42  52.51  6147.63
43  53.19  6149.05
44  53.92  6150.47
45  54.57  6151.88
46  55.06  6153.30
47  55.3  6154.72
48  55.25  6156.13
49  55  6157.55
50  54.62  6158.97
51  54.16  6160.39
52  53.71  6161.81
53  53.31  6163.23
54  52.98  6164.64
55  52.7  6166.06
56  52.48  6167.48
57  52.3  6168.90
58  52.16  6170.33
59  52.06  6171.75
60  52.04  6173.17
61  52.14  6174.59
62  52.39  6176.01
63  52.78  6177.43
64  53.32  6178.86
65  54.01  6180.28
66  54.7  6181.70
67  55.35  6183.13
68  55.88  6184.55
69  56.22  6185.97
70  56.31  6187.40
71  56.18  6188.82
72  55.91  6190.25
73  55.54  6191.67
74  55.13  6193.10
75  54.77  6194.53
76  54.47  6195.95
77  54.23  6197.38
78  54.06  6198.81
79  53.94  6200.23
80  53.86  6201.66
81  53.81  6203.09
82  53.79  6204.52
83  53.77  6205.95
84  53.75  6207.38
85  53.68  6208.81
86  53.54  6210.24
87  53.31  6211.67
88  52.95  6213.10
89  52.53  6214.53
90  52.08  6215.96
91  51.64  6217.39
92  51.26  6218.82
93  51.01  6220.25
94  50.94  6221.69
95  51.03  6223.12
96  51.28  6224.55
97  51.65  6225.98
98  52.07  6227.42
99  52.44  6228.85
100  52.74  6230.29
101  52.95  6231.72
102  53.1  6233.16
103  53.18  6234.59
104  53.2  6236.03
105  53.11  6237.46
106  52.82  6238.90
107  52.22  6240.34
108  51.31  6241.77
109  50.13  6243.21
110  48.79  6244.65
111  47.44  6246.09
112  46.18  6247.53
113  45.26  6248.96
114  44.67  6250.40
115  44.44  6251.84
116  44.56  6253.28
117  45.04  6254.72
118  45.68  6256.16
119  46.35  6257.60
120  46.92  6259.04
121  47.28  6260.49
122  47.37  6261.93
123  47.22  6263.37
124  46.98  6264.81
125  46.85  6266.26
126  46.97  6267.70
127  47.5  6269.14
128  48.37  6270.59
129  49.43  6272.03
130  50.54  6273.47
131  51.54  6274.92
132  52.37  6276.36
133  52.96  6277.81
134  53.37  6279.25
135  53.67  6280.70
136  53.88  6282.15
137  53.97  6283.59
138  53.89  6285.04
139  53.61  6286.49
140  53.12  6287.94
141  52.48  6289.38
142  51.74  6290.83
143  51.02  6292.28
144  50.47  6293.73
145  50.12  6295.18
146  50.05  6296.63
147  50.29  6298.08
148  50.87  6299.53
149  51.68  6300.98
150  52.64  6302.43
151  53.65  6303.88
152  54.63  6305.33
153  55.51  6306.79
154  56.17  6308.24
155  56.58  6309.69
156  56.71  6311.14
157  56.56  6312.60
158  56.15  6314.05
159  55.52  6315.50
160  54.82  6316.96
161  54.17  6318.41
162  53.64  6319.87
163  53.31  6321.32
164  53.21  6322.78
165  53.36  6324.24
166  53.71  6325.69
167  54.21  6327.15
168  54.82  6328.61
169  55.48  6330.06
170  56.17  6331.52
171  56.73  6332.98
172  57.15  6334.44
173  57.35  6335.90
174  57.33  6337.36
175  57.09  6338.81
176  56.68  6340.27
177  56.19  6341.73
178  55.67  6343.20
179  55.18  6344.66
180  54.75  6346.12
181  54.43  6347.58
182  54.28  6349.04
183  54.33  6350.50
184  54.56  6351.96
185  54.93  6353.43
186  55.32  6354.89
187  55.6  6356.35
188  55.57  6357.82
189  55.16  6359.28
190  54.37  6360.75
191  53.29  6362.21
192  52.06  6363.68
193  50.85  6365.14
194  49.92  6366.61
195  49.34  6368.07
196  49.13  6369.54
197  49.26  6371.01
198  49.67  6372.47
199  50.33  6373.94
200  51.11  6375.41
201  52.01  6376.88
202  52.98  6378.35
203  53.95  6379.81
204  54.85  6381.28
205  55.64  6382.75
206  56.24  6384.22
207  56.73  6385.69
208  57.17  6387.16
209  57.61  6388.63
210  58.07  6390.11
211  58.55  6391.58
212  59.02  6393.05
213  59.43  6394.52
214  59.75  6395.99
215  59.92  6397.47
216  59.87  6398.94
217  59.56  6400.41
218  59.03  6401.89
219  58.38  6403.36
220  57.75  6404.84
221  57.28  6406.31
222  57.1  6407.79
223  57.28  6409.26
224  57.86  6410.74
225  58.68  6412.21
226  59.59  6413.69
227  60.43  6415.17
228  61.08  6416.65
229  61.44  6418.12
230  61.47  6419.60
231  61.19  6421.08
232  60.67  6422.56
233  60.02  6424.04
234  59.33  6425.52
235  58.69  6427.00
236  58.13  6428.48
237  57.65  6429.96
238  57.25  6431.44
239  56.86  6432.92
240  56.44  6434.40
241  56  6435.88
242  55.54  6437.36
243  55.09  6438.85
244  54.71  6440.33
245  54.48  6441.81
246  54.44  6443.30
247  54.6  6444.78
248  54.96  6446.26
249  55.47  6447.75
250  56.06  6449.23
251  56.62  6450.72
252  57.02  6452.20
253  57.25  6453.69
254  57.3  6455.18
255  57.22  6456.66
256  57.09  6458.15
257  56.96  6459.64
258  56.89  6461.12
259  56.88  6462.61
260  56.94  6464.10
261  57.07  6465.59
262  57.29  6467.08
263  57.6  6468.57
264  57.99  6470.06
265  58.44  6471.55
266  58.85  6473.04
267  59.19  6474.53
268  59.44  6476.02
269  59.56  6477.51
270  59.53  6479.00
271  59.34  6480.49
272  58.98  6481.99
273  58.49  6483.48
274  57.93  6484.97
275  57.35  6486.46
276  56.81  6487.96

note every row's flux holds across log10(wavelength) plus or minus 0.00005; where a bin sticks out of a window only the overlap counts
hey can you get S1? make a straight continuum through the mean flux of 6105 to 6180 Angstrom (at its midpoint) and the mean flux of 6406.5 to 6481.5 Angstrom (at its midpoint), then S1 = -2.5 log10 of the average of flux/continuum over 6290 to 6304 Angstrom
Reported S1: 0.10 mag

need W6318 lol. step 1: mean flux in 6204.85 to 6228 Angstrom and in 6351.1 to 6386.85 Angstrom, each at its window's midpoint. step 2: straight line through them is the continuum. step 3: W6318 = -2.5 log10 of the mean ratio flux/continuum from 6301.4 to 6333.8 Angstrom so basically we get -0.04 mag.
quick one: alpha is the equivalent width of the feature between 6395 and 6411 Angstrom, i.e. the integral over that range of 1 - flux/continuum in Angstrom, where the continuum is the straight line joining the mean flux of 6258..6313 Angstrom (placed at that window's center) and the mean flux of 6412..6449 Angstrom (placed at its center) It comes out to -0.6 Angstrom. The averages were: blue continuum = 51.5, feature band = 58.5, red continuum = 57.7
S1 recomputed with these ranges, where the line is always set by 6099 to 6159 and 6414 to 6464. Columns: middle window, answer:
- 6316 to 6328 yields 0.051 mag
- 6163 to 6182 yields 0.046 mag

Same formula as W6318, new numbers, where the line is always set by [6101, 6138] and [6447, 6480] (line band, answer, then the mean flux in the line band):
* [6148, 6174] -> 0.04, 53.6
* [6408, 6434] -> -0.03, 59.2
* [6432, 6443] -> 0.04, 55.6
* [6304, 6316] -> 0.01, 55.9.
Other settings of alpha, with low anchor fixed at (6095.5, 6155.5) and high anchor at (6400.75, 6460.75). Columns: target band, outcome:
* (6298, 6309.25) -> 0.6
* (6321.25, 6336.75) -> 0.4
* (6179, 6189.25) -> -0.1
